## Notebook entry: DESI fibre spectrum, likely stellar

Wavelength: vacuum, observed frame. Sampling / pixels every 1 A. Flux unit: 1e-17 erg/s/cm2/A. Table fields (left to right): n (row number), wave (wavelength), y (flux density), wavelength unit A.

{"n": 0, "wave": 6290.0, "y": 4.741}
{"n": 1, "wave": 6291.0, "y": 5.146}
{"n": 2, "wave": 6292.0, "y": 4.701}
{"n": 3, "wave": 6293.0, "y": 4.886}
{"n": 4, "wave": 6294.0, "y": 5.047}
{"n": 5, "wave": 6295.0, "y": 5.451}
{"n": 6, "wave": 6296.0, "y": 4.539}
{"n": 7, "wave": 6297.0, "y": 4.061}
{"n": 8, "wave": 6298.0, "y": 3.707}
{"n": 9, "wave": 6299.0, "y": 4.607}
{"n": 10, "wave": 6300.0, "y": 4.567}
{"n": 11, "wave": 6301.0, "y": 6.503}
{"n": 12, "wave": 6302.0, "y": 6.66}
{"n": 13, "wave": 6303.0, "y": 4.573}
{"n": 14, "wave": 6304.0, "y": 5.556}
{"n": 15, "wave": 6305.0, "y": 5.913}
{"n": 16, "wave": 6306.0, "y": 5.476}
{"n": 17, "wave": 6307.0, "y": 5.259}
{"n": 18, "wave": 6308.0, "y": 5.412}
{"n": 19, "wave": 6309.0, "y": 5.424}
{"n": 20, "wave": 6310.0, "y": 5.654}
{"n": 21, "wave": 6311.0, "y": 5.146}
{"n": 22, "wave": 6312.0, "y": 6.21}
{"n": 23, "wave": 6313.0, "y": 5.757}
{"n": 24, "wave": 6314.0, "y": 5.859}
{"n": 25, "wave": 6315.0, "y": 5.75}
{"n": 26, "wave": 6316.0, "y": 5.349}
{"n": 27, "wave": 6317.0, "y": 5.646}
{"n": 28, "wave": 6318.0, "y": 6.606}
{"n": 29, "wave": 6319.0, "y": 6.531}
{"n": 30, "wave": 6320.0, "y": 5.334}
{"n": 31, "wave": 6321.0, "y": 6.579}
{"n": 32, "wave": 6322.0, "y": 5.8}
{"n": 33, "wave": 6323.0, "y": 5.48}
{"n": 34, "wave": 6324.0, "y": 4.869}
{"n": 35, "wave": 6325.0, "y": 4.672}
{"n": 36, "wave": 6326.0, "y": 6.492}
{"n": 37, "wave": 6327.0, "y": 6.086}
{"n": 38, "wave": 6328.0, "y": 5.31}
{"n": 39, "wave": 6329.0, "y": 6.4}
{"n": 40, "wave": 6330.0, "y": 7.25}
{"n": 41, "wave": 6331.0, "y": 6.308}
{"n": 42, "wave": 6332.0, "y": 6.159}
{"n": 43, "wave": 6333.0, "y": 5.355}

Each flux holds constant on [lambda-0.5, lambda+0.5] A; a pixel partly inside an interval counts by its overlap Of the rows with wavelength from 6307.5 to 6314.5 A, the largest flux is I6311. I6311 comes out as 6.21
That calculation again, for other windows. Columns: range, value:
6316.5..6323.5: 6.606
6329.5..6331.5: 7.25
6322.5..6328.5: 6.492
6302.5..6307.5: 5.913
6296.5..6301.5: 6.503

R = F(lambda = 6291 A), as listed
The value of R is 5.146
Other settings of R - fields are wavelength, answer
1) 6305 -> 5.913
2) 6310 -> 5.654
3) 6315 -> 5.75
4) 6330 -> 7.25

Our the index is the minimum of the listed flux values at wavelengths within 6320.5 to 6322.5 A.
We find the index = 5.8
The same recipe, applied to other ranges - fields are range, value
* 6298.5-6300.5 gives 4.567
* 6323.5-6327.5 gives 4.672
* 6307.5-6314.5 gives 5.146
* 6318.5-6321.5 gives 5.334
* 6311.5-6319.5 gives 5.349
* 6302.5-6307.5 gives 4.573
